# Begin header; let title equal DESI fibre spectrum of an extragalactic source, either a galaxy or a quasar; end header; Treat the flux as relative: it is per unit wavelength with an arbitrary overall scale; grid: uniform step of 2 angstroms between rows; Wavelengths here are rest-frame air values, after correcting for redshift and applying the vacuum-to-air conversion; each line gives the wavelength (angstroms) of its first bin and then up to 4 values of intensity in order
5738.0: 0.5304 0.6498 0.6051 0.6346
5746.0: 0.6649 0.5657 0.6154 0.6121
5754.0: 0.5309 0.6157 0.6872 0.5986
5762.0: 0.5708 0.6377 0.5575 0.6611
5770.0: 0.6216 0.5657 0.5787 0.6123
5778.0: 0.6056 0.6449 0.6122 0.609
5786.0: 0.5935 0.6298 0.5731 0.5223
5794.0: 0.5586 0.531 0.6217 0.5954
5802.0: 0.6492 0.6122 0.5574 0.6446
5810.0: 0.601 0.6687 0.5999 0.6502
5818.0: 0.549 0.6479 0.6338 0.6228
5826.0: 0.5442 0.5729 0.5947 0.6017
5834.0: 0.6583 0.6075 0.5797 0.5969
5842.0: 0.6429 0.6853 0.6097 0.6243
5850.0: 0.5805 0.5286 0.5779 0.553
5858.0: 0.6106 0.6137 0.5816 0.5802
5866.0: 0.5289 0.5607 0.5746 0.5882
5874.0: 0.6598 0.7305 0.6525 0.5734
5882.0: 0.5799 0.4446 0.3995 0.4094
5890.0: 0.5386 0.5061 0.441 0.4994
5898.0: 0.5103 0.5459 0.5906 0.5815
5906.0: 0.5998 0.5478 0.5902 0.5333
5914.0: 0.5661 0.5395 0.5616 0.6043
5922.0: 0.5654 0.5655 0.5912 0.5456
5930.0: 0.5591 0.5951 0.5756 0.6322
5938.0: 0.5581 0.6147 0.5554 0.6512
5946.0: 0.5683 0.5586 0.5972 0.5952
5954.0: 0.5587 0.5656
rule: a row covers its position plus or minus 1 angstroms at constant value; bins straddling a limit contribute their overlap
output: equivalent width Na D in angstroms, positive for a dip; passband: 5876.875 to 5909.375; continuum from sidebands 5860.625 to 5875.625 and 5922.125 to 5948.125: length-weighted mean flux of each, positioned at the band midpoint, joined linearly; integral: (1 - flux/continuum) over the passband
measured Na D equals 3.3 angstroms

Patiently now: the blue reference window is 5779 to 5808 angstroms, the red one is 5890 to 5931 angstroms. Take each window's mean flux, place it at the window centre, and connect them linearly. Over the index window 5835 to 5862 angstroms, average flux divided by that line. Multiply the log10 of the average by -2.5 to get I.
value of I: -0.05 mag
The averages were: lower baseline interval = 0.595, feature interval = 0.6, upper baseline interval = 0.552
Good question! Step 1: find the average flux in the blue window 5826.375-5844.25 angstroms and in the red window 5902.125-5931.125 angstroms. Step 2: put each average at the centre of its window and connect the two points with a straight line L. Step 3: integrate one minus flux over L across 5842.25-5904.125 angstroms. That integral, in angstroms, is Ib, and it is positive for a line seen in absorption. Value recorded 2.9 angstroms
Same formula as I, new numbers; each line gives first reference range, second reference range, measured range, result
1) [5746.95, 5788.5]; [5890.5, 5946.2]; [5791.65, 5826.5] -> -0.016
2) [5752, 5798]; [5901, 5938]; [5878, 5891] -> 0.154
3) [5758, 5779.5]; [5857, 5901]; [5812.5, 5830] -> -0.044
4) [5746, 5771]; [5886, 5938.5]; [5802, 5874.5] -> -0.044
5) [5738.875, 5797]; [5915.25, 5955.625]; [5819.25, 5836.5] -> -0.027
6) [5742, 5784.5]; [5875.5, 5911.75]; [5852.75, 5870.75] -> -0.037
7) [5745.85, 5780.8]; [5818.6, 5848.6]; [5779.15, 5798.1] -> 0.039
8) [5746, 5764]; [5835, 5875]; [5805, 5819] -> -0.020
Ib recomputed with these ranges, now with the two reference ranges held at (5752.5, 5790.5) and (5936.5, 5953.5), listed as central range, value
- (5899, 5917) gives 0.8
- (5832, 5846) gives -0.6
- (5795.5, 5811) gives 0.0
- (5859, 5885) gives 0.2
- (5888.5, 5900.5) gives 1.9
